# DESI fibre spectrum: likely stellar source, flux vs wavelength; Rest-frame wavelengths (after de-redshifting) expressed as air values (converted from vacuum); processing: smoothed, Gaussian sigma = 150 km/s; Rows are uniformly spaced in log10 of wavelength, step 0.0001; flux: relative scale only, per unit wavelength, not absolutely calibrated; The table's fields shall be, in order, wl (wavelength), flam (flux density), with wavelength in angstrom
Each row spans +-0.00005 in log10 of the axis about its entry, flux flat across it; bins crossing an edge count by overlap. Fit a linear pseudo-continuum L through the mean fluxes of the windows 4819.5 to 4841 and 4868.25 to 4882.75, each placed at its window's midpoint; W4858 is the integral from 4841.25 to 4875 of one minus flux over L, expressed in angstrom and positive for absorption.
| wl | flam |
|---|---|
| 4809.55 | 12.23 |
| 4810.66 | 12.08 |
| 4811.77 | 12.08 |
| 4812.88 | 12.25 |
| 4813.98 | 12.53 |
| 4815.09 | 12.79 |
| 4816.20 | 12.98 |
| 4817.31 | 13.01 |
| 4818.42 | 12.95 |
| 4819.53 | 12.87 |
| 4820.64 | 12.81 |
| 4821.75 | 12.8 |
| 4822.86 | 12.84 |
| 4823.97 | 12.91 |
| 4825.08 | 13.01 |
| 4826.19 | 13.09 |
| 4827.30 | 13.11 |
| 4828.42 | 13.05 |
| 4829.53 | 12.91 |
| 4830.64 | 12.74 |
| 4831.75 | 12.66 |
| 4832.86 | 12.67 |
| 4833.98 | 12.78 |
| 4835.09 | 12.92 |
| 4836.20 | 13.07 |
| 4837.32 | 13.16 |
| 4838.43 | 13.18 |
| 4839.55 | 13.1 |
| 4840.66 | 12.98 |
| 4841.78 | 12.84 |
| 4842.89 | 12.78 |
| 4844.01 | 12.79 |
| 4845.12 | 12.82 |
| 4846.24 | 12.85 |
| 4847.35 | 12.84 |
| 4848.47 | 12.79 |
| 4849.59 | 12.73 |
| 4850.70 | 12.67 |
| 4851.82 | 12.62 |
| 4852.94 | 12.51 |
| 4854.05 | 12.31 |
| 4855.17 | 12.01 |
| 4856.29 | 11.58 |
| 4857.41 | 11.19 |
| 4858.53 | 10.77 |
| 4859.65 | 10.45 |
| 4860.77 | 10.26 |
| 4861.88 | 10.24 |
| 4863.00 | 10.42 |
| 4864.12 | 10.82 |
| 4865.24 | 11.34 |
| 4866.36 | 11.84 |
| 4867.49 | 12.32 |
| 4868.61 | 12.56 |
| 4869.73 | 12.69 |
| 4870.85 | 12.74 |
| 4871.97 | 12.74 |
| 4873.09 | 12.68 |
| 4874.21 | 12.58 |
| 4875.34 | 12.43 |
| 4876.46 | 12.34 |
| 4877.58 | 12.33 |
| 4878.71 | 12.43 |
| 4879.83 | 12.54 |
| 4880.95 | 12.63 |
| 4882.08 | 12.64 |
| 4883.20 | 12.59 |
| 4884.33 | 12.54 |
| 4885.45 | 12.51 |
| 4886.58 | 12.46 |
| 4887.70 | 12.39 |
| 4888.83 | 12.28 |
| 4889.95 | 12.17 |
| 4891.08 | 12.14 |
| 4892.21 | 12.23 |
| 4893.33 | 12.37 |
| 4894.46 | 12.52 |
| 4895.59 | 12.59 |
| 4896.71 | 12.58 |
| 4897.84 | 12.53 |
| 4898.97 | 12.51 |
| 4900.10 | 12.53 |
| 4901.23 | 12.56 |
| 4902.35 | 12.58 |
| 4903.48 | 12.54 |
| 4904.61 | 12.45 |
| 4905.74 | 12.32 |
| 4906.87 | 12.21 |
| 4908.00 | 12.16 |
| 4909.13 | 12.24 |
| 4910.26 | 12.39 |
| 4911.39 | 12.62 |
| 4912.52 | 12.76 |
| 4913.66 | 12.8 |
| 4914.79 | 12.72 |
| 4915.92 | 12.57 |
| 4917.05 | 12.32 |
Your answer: 1.7 angstrom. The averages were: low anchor 12.9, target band 12.1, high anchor 12.6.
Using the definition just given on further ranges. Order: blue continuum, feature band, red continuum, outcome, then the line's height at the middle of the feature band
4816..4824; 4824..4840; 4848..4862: -0.6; 12.5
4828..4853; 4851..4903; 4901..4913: 2.0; 12.6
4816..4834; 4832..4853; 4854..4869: -1.3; 12.1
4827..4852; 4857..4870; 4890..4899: 1.5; 12.7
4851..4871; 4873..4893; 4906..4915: -0.8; 12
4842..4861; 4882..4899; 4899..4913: -0.1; 12.4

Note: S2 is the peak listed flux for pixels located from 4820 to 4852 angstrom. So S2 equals 13.18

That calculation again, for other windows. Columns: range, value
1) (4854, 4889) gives 12.74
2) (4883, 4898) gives 12.59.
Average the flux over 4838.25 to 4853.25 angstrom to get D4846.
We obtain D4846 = 12.8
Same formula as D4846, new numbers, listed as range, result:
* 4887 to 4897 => 12.4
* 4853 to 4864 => 11.1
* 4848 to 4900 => 12.1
